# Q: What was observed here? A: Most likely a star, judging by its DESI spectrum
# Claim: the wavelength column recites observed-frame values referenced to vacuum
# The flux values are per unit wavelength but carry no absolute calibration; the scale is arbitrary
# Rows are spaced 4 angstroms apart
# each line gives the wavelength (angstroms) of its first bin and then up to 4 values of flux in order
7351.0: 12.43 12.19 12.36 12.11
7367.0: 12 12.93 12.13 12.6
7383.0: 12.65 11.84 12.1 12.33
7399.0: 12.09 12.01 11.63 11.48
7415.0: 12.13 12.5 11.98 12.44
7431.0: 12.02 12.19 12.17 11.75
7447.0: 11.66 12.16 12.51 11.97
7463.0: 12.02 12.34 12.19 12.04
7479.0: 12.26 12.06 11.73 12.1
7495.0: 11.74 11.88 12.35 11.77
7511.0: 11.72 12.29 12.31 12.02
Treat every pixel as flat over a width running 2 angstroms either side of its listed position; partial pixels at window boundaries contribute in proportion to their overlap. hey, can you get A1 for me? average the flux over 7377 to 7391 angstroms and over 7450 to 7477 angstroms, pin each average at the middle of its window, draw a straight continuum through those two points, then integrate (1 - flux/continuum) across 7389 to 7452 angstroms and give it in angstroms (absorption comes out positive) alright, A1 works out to 1.1 angstroms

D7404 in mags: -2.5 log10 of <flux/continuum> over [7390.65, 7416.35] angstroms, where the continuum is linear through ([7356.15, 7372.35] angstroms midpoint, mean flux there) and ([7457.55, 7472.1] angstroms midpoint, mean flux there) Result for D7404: 0.03 mag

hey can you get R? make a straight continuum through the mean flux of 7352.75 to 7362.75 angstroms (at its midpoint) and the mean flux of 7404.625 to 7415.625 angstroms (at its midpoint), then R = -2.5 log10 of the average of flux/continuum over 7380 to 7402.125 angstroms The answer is -0.03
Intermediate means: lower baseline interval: 12.2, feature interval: 12.2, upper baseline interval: 11.7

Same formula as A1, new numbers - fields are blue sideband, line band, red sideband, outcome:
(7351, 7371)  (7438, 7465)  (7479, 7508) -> 0.1 angstroms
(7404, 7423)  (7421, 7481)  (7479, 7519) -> -0.7 angstroms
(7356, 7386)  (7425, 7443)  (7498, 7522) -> 0.1 angstroms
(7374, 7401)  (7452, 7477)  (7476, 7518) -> -0.2 angstroms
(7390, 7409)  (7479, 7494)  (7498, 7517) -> 0.0 angstroms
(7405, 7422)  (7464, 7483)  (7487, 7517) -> -0.4 angstroms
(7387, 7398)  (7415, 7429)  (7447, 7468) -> -0.2 angstroms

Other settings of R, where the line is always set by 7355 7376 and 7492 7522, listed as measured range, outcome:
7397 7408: 0.026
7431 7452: 0.015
